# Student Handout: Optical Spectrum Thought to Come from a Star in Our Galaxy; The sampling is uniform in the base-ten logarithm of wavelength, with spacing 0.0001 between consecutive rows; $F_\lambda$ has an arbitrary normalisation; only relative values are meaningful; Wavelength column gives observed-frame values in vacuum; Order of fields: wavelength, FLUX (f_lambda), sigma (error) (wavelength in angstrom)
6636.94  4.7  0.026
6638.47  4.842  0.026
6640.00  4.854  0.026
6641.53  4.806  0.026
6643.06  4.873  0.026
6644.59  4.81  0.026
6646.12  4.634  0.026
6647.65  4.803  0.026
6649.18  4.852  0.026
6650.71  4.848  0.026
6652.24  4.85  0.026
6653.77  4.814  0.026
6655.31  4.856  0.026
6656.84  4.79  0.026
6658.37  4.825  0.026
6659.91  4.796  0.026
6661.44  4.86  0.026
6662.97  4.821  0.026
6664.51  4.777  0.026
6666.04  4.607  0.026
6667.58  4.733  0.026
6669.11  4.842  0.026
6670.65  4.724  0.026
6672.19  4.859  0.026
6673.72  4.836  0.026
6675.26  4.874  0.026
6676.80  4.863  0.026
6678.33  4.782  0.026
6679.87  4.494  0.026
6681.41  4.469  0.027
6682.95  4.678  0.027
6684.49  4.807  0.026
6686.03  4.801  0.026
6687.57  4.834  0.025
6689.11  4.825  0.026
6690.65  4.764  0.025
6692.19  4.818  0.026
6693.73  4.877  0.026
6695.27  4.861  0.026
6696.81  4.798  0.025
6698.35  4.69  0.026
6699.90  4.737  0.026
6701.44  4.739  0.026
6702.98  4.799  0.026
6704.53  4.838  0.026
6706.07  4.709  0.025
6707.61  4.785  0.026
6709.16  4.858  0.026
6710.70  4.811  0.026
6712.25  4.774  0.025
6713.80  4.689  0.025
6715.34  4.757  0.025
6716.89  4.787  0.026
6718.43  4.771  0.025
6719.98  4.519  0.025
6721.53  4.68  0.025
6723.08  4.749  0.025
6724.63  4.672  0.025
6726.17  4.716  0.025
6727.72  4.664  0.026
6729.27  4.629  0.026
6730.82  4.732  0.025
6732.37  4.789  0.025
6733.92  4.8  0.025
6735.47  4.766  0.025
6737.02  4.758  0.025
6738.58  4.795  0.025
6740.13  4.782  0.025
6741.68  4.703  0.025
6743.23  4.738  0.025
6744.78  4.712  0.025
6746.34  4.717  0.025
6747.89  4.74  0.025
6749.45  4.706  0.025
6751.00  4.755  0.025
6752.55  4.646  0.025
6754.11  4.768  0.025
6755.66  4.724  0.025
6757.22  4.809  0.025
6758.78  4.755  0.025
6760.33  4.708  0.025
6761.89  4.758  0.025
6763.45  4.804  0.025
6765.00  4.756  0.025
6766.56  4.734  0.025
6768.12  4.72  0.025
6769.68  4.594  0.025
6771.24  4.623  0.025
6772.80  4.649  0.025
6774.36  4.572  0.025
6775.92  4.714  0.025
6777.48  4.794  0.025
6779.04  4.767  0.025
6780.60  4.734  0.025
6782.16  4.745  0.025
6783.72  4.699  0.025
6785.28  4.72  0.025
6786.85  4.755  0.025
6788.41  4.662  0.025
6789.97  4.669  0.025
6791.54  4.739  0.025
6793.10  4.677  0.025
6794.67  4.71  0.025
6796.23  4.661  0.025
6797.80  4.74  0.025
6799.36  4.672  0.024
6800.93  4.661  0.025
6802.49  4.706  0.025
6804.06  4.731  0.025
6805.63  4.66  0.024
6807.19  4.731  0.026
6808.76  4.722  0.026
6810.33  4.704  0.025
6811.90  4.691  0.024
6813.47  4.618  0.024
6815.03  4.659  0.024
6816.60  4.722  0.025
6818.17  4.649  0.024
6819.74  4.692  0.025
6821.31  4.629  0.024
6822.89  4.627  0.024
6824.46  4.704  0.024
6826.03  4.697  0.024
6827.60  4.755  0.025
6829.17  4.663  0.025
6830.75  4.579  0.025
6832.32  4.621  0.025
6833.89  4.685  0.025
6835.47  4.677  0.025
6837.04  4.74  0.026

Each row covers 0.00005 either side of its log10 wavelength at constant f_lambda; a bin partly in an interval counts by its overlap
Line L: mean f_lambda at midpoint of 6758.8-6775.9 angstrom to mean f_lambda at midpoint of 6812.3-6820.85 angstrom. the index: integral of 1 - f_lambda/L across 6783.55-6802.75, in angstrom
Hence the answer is -0.1 angstrom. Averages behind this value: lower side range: 4.7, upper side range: 4.67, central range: 4.7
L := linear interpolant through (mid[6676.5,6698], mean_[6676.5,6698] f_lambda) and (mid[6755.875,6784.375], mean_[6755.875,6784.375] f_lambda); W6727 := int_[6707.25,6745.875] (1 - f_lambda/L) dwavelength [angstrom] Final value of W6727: 0.0 angstrom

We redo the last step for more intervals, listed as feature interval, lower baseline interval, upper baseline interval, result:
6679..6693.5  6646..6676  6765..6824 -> 0.17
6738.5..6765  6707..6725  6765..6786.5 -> -0.15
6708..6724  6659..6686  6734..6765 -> 0.03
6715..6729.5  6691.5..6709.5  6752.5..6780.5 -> 0.22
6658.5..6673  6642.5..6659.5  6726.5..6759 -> 0.05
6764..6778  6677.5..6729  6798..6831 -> 0.07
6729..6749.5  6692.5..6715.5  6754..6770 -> 0.06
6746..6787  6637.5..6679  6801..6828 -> 0.03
